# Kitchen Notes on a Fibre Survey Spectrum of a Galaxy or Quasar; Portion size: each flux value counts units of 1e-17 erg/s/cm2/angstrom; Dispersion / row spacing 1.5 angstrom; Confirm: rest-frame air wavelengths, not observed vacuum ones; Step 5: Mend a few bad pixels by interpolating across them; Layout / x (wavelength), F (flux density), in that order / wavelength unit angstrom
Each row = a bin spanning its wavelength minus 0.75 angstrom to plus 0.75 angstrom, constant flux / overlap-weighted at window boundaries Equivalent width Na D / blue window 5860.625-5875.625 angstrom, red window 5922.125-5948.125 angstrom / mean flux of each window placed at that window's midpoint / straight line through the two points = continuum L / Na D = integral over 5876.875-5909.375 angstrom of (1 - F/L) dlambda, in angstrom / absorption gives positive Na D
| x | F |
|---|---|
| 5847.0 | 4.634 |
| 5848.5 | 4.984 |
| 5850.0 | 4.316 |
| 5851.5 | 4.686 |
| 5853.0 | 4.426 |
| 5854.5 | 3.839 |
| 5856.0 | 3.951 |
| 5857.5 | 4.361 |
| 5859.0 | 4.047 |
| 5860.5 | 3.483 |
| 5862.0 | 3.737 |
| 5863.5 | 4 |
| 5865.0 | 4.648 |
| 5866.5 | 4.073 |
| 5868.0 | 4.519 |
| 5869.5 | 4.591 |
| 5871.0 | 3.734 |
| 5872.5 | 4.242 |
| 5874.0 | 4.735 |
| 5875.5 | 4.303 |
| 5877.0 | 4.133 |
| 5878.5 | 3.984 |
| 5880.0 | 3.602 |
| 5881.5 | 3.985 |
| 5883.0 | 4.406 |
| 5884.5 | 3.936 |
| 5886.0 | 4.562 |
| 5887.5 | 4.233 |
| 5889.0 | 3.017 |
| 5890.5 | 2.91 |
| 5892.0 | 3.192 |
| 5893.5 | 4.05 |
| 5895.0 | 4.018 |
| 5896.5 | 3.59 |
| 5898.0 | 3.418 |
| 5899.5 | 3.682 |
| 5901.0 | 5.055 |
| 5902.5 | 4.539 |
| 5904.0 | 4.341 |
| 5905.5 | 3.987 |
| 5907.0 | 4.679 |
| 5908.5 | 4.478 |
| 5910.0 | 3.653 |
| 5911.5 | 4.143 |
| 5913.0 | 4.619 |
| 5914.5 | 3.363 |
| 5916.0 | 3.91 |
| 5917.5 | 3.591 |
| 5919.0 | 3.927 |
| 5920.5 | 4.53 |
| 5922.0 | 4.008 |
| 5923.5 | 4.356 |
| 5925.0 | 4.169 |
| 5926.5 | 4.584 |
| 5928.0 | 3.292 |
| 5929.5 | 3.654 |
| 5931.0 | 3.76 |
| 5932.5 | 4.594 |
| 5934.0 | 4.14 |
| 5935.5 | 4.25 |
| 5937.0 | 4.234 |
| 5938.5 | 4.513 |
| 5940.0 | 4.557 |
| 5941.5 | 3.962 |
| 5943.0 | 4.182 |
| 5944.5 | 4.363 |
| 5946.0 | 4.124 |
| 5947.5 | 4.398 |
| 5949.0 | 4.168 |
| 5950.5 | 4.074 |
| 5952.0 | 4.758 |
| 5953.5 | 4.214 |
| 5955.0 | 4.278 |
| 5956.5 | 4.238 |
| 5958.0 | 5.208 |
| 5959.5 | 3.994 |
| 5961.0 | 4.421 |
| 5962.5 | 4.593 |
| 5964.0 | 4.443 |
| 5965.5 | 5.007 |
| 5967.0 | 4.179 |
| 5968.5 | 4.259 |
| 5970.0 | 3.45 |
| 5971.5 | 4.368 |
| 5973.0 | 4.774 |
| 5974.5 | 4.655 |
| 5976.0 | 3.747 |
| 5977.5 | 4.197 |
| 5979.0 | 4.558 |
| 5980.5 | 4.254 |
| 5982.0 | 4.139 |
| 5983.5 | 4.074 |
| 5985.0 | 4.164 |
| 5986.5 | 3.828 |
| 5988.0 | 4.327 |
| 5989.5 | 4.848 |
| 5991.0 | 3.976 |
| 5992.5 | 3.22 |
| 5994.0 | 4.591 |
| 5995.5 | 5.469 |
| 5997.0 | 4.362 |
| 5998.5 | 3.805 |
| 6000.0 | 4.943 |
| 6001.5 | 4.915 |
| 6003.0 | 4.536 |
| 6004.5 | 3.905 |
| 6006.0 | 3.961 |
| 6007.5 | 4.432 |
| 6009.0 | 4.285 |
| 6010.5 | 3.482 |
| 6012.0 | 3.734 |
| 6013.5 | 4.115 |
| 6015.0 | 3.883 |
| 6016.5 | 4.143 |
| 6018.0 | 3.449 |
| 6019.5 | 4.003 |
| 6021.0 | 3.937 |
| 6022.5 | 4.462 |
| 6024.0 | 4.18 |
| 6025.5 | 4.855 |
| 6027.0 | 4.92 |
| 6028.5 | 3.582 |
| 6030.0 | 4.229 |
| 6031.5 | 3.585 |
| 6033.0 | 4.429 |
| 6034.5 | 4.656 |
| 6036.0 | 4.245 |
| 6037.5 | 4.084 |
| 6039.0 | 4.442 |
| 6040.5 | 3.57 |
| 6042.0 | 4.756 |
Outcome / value 1.7 angstrom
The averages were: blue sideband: 4.22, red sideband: 4.18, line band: 3.99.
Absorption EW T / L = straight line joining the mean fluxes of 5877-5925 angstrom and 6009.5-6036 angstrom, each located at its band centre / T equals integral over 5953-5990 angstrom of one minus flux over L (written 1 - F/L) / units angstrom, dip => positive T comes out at -2.4 angstrom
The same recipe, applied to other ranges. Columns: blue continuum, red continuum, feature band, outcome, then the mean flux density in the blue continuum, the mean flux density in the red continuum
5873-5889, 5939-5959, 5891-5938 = 2.0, 4.13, 4.35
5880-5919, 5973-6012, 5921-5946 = -0.6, 3.97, 4.27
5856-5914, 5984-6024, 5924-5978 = -1.9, 4.07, 4.18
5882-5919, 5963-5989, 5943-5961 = -0.7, 3.97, 4.27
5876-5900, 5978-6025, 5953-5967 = -1.5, 3.8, 4.2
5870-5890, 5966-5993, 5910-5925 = 0.3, 4.06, 4.18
